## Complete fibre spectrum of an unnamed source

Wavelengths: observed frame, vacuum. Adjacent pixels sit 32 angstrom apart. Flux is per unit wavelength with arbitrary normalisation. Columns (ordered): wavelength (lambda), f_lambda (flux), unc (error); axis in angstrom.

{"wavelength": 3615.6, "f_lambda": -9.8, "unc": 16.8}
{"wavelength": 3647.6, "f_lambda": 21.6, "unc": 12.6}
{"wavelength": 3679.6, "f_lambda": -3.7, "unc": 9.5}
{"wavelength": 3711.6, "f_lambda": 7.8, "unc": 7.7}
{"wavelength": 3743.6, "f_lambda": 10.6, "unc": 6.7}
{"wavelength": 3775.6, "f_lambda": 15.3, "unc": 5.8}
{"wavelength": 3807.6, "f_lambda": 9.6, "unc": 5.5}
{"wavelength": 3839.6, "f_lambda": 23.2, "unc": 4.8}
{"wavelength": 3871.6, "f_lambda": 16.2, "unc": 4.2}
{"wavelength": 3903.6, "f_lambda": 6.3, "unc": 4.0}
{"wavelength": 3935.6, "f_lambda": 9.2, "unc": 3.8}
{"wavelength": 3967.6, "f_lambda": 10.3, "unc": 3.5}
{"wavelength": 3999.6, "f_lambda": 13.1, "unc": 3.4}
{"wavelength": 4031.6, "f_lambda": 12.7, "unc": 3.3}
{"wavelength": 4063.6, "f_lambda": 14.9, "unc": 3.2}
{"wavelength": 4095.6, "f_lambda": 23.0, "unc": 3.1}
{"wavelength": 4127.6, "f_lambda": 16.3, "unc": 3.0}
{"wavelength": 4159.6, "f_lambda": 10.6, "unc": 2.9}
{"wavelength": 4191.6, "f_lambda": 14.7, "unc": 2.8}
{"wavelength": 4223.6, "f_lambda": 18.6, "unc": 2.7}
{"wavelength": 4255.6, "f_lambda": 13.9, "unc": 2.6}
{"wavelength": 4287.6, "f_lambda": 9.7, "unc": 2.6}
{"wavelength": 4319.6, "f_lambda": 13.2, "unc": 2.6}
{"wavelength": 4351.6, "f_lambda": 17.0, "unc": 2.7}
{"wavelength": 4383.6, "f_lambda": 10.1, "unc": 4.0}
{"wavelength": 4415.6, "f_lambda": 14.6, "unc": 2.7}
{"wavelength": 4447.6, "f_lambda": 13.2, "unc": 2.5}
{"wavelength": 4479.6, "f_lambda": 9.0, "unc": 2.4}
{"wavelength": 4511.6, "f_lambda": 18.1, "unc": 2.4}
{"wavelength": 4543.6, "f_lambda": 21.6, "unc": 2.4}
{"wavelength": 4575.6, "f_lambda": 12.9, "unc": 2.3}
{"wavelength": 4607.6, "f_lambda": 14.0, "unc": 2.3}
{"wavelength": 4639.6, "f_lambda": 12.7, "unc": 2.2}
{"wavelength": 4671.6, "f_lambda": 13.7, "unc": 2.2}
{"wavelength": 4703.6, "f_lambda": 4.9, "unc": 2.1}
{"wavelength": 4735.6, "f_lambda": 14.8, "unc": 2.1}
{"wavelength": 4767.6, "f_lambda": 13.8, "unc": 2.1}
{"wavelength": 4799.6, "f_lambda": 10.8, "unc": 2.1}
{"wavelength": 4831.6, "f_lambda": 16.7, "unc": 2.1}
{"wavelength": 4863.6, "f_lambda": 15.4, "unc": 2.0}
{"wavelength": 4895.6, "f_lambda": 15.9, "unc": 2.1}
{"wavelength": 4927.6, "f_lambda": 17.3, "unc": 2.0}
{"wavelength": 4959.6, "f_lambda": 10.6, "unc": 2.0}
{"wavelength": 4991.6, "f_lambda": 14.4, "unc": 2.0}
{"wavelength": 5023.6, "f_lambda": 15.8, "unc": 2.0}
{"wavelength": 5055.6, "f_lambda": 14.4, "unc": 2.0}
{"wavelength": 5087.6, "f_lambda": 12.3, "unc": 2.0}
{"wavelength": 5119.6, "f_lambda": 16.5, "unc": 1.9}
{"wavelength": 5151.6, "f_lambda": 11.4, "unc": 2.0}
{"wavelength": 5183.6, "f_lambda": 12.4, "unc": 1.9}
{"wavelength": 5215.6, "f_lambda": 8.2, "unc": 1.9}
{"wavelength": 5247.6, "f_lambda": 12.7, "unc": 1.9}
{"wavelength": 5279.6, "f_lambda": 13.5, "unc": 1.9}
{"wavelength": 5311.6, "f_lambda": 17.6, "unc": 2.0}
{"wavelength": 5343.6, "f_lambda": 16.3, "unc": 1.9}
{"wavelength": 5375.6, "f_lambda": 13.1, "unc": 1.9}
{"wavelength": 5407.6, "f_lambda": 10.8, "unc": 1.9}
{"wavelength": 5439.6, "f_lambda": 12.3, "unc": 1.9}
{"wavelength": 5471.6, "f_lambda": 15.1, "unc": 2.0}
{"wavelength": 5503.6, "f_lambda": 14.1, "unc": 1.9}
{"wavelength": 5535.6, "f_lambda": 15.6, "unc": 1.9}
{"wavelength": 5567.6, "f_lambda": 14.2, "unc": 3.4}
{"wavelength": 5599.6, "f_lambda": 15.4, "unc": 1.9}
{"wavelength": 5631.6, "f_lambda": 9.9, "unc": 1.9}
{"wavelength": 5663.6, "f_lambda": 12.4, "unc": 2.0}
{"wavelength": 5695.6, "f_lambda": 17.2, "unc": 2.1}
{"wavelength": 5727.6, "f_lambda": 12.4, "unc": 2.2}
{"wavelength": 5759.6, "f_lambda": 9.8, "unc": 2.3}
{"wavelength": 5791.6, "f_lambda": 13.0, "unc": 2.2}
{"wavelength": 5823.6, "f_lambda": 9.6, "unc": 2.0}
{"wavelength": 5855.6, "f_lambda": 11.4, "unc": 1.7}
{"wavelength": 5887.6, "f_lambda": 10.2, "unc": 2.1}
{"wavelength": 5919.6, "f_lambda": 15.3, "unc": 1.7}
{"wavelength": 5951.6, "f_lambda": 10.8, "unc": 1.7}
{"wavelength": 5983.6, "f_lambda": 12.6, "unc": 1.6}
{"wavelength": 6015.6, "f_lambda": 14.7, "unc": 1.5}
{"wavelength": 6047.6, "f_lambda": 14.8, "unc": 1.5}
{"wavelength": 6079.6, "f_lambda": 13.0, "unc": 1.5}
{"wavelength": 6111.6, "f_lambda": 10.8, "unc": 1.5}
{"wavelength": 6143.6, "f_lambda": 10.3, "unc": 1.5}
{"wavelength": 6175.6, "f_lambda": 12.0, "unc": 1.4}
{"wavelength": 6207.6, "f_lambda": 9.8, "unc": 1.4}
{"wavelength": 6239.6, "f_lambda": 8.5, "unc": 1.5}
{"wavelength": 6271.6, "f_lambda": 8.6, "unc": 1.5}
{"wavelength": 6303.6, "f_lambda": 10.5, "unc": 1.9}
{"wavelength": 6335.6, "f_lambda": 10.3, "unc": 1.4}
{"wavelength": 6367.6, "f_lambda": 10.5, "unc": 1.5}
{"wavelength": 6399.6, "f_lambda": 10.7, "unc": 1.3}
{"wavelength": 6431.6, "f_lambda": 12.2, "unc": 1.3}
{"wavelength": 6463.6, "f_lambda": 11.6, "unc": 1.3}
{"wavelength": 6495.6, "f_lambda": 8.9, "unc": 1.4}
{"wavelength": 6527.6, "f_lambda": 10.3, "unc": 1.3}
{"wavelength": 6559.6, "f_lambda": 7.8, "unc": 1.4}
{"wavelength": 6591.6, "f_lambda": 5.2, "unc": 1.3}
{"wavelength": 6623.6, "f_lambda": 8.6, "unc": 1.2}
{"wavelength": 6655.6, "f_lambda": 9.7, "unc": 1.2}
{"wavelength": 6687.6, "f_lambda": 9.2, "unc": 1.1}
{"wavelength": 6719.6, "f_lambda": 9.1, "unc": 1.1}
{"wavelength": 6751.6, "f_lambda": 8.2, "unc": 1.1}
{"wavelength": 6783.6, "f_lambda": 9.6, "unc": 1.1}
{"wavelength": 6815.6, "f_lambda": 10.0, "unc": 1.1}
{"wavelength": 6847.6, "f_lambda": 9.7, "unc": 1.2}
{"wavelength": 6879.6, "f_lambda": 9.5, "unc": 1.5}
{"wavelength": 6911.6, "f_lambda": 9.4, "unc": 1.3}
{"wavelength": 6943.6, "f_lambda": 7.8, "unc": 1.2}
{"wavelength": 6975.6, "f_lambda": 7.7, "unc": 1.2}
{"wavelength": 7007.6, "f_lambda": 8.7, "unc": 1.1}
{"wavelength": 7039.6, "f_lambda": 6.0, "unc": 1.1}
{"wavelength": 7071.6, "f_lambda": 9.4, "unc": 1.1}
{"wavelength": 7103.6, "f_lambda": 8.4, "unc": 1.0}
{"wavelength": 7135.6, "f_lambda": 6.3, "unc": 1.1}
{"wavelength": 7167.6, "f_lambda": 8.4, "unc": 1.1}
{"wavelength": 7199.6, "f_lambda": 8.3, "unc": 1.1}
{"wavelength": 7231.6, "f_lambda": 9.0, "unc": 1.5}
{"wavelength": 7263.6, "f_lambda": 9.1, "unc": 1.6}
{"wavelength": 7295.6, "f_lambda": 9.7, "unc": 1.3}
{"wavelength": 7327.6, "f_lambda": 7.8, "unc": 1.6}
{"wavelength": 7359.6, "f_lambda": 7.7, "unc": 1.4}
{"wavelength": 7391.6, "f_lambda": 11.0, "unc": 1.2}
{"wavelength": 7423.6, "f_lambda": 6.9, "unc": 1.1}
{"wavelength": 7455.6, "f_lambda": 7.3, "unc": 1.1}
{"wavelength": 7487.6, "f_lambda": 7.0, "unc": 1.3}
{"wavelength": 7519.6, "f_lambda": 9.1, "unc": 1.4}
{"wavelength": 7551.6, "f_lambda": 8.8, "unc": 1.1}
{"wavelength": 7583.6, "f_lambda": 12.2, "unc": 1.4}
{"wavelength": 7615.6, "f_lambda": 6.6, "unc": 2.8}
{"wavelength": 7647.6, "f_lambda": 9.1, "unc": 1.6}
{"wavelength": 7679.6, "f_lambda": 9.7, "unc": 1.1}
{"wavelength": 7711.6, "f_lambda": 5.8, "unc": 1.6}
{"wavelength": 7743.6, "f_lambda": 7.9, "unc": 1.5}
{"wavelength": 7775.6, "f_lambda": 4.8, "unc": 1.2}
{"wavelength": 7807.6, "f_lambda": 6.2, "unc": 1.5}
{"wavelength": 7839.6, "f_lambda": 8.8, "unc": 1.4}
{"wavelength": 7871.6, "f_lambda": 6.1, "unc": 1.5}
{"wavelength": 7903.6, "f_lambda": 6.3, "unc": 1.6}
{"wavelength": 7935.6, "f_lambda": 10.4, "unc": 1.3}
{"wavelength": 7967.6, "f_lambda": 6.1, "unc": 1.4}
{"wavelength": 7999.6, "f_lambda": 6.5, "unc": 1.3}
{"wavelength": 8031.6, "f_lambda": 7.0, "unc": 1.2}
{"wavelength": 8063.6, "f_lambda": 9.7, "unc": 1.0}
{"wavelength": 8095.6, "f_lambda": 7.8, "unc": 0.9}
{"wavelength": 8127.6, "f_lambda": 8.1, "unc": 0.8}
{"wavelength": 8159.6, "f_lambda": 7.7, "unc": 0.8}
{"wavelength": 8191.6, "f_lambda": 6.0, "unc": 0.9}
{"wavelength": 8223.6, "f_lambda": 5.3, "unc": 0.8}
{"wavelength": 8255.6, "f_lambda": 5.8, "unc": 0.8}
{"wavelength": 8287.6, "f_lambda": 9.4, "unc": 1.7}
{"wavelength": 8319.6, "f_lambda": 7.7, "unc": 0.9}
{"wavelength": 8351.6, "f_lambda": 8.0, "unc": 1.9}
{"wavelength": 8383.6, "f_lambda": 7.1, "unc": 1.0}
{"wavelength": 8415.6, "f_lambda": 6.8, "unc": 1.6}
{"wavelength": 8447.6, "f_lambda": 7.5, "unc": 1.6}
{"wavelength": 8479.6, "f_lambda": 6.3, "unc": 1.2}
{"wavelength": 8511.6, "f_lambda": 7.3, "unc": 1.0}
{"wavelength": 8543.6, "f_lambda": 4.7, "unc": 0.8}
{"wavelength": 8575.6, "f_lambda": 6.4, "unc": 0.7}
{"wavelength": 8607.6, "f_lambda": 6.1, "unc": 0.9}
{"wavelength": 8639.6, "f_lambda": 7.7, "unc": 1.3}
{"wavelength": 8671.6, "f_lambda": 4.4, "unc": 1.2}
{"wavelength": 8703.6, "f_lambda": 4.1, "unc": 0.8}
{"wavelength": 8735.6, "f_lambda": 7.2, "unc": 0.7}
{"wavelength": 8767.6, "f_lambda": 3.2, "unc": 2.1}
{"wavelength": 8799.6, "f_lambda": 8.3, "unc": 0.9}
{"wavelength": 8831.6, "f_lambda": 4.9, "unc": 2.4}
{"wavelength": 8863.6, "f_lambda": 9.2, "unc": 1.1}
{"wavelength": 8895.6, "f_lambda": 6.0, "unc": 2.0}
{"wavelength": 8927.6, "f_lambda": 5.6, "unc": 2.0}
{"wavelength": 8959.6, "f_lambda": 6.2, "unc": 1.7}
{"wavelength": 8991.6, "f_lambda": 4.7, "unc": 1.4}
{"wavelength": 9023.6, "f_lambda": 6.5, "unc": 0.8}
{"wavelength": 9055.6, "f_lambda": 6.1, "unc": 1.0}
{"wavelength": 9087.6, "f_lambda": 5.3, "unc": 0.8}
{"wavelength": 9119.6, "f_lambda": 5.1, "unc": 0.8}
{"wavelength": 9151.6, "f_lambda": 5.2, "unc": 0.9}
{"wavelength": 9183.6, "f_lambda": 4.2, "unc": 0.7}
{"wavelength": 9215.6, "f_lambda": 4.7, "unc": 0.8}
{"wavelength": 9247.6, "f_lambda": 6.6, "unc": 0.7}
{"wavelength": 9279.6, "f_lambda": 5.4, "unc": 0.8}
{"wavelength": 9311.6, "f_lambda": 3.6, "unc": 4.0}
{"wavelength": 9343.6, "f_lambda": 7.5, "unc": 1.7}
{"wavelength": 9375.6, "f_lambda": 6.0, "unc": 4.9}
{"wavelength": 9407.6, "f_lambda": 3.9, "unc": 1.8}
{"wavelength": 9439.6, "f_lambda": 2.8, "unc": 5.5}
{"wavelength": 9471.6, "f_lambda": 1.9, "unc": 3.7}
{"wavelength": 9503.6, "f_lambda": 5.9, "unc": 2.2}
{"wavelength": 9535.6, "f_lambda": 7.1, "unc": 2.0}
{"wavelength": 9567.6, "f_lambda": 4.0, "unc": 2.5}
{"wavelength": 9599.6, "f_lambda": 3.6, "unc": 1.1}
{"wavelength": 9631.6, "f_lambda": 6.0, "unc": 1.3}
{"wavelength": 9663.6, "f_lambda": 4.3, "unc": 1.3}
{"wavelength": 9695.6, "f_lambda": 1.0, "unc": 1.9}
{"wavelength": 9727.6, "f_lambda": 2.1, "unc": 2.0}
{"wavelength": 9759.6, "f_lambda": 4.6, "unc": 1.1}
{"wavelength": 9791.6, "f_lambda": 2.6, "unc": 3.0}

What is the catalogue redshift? 0.67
